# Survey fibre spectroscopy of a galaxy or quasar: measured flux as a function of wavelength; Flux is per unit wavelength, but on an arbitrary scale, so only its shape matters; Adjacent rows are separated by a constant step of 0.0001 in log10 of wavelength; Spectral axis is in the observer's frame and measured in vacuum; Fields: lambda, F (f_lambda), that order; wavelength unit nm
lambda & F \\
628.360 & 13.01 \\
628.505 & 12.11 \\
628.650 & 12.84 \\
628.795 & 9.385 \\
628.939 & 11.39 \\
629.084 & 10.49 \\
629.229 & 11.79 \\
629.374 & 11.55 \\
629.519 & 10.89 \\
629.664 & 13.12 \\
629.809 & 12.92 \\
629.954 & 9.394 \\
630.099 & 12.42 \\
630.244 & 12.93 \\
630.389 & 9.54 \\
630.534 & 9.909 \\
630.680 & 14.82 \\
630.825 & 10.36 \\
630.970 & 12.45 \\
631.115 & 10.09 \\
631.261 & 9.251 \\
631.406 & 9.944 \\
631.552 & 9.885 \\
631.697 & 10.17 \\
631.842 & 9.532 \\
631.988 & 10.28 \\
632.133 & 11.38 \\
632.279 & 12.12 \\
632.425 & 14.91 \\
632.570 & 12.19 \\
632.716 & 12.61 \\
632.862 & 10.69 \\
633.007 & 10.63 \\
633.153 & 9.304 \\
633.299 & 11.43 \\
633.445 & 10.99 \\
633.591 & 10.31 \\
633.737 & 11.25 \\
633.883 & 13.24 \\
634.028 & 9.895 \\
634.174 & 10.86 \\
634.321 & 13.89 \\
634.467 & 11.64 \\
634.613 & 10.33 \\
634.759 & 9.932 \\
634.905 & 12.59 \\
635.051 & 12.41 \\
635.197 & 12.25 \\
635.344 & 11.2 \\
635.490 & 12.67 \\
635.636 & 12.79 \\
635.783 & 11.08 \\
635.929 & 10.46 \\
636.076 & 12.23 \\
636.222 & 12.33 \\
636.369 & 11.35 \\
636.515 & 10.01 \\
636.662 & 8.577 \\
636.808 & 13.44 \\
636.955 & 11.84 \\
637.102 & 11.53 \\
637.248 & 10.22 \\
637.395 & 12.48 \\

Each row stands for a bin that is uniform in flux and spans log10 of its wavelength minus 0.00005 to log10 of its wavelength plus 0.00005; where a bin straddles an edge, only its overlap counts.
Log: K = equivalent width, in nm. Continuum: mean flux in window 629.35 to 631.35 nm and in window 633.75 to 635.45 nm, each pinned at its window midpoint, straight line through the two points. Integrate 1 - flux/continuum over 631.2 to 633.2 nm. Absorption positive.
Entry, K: 0.10 nm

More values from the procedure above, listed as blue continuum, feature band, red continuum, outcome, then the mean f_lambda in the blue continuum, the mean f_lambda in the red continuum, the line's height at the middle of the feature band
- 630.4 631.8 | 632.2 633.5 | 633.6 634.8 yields -0.07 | 10.7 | 11.4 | 11.1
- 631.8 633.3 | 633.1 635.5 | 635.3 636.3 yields 0.05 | 11.4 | 11.8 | 11.6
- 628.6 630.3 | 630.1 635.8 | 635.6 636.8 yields 0.01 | 11.6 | 11.2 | 11.4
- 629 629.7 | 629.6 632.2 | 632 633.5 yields 0.11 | 11.5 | 11.6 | 11.5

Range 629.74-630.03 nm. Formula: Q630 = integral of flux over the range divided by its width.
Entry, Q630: 11.2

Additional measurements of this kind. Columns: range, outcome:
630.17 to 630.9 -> 11.5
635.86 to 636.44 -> 11.6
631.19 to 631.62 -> 9.69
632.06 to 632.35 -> 11.7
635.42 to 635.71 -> 12.7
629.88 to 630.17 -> 10.9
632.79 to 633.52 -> 10.6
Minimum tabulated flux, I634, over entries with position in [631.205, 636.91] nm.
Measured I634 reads 8.577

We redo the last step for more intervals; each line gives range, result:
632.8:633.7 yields 9.304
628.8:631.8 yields 9.251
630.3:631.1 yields 9.54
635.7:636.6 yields 10.01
